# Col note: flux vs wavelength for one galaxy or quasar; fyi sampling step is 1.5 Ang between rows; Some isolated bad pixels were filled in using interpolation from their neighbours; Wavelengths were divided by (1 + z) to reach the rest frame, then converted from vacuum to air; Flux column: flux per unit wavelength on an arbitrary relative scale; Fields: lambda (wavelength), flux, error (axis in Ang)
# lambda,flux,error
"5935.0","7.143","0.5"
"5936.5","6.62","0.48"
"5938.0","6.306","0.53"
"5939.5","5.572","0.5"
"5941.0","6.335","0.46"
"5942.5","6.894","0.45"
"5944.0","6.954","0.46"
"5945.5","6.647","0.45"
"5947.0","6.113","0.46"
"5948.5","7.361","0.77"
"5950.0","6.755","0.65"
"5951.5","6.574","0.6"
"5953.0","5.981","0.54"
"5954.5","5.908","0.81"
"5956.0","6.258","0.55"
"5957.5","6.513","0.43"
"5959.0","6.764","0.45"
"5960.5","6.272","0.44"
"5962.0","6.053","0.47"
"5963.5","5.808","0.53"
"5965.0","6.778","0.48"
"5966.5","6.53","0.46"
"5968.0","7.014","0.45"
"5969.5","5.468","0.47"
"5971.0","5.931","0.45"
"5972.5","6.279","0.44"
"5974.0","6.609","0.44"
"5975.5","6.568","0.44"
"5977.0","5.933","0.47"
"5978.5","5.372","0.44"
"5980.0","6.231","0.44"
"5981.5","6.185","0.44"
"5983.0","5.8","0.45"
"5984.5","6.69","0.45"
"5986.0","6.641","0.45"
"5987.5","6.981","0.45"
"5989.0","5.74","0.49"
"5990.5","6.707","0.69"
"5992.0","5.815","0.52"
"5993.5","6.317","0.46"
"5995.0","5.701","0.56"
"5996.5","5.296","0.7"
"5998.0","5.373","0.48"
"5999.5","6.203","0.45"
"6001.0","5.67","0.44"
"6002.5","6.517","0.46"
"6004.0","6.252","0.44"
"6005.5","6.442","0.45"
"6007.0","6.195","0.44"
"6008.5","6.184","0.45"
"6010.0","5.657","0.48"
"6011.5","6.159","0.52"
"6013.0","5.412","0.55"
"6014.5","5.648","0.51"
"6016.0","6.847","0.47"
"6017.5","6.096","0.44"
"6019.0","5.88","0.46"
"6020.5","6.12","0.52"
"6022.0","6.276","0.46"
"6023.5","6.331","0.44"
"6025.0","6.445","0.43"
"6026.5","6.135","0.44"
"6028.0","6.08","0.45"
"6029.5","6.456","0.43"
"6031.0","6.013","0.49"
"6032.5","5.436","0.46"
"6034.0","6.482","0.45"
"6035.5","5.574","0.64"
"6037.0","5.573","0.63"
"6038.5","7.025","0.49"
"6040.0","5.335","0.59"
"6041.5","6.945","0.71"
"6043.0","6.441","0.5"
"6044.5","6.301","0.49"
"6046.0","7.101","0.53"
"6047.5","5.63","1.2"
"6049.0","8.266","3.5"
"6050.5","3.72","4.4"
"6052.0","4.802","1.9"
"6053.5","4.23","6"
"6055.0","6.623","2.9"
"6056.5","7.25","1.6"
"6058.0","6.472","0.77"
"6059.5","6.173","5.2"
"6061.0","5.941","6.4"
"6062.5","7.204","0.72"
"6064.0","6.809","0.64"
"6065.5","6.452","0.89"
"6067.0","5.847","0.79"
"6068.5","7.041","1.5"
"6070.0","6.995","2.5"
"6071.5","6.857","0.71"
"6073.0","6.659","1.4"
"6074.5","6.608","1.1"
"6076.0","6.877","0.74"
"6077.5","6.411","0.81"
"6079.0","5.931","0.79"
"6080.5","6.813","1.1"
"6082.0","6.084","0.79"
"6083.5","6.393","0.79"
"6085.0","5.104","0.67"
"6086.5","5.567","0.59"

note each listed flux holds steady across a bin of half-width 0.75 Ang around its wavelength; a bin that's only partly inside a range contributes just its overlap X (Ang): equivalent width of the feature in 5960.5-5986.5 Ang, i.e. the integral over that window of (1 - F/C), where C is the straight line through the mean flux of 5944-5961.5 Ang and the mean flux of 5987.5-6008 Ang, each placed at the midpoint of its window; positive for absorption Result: 0.2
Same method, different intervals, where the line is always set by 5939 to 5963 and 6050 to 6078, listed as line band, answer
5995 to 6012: 1.0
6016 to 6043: 0.7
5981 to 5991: 0.0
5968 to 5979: 0.5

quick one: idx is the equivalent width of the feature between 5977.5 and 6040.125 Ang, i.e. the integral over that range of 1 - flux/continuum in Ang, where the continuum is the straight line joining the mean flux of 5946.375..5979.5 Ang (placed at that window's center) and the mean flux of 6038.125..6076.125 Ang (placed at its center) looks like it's 2.4 Ang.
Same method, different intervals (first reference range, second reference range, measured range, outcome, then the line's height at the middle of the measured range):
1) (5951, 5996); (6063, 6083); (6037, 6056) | 1.3 Ang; 6.48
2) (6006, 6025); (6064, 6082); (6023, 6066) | 1.1 Ang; 6.33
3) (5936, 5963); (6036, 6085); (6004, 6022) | 0.8 Ang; 6.36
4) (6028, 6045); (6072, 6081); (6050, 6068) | 1.0 Ang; 6.37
